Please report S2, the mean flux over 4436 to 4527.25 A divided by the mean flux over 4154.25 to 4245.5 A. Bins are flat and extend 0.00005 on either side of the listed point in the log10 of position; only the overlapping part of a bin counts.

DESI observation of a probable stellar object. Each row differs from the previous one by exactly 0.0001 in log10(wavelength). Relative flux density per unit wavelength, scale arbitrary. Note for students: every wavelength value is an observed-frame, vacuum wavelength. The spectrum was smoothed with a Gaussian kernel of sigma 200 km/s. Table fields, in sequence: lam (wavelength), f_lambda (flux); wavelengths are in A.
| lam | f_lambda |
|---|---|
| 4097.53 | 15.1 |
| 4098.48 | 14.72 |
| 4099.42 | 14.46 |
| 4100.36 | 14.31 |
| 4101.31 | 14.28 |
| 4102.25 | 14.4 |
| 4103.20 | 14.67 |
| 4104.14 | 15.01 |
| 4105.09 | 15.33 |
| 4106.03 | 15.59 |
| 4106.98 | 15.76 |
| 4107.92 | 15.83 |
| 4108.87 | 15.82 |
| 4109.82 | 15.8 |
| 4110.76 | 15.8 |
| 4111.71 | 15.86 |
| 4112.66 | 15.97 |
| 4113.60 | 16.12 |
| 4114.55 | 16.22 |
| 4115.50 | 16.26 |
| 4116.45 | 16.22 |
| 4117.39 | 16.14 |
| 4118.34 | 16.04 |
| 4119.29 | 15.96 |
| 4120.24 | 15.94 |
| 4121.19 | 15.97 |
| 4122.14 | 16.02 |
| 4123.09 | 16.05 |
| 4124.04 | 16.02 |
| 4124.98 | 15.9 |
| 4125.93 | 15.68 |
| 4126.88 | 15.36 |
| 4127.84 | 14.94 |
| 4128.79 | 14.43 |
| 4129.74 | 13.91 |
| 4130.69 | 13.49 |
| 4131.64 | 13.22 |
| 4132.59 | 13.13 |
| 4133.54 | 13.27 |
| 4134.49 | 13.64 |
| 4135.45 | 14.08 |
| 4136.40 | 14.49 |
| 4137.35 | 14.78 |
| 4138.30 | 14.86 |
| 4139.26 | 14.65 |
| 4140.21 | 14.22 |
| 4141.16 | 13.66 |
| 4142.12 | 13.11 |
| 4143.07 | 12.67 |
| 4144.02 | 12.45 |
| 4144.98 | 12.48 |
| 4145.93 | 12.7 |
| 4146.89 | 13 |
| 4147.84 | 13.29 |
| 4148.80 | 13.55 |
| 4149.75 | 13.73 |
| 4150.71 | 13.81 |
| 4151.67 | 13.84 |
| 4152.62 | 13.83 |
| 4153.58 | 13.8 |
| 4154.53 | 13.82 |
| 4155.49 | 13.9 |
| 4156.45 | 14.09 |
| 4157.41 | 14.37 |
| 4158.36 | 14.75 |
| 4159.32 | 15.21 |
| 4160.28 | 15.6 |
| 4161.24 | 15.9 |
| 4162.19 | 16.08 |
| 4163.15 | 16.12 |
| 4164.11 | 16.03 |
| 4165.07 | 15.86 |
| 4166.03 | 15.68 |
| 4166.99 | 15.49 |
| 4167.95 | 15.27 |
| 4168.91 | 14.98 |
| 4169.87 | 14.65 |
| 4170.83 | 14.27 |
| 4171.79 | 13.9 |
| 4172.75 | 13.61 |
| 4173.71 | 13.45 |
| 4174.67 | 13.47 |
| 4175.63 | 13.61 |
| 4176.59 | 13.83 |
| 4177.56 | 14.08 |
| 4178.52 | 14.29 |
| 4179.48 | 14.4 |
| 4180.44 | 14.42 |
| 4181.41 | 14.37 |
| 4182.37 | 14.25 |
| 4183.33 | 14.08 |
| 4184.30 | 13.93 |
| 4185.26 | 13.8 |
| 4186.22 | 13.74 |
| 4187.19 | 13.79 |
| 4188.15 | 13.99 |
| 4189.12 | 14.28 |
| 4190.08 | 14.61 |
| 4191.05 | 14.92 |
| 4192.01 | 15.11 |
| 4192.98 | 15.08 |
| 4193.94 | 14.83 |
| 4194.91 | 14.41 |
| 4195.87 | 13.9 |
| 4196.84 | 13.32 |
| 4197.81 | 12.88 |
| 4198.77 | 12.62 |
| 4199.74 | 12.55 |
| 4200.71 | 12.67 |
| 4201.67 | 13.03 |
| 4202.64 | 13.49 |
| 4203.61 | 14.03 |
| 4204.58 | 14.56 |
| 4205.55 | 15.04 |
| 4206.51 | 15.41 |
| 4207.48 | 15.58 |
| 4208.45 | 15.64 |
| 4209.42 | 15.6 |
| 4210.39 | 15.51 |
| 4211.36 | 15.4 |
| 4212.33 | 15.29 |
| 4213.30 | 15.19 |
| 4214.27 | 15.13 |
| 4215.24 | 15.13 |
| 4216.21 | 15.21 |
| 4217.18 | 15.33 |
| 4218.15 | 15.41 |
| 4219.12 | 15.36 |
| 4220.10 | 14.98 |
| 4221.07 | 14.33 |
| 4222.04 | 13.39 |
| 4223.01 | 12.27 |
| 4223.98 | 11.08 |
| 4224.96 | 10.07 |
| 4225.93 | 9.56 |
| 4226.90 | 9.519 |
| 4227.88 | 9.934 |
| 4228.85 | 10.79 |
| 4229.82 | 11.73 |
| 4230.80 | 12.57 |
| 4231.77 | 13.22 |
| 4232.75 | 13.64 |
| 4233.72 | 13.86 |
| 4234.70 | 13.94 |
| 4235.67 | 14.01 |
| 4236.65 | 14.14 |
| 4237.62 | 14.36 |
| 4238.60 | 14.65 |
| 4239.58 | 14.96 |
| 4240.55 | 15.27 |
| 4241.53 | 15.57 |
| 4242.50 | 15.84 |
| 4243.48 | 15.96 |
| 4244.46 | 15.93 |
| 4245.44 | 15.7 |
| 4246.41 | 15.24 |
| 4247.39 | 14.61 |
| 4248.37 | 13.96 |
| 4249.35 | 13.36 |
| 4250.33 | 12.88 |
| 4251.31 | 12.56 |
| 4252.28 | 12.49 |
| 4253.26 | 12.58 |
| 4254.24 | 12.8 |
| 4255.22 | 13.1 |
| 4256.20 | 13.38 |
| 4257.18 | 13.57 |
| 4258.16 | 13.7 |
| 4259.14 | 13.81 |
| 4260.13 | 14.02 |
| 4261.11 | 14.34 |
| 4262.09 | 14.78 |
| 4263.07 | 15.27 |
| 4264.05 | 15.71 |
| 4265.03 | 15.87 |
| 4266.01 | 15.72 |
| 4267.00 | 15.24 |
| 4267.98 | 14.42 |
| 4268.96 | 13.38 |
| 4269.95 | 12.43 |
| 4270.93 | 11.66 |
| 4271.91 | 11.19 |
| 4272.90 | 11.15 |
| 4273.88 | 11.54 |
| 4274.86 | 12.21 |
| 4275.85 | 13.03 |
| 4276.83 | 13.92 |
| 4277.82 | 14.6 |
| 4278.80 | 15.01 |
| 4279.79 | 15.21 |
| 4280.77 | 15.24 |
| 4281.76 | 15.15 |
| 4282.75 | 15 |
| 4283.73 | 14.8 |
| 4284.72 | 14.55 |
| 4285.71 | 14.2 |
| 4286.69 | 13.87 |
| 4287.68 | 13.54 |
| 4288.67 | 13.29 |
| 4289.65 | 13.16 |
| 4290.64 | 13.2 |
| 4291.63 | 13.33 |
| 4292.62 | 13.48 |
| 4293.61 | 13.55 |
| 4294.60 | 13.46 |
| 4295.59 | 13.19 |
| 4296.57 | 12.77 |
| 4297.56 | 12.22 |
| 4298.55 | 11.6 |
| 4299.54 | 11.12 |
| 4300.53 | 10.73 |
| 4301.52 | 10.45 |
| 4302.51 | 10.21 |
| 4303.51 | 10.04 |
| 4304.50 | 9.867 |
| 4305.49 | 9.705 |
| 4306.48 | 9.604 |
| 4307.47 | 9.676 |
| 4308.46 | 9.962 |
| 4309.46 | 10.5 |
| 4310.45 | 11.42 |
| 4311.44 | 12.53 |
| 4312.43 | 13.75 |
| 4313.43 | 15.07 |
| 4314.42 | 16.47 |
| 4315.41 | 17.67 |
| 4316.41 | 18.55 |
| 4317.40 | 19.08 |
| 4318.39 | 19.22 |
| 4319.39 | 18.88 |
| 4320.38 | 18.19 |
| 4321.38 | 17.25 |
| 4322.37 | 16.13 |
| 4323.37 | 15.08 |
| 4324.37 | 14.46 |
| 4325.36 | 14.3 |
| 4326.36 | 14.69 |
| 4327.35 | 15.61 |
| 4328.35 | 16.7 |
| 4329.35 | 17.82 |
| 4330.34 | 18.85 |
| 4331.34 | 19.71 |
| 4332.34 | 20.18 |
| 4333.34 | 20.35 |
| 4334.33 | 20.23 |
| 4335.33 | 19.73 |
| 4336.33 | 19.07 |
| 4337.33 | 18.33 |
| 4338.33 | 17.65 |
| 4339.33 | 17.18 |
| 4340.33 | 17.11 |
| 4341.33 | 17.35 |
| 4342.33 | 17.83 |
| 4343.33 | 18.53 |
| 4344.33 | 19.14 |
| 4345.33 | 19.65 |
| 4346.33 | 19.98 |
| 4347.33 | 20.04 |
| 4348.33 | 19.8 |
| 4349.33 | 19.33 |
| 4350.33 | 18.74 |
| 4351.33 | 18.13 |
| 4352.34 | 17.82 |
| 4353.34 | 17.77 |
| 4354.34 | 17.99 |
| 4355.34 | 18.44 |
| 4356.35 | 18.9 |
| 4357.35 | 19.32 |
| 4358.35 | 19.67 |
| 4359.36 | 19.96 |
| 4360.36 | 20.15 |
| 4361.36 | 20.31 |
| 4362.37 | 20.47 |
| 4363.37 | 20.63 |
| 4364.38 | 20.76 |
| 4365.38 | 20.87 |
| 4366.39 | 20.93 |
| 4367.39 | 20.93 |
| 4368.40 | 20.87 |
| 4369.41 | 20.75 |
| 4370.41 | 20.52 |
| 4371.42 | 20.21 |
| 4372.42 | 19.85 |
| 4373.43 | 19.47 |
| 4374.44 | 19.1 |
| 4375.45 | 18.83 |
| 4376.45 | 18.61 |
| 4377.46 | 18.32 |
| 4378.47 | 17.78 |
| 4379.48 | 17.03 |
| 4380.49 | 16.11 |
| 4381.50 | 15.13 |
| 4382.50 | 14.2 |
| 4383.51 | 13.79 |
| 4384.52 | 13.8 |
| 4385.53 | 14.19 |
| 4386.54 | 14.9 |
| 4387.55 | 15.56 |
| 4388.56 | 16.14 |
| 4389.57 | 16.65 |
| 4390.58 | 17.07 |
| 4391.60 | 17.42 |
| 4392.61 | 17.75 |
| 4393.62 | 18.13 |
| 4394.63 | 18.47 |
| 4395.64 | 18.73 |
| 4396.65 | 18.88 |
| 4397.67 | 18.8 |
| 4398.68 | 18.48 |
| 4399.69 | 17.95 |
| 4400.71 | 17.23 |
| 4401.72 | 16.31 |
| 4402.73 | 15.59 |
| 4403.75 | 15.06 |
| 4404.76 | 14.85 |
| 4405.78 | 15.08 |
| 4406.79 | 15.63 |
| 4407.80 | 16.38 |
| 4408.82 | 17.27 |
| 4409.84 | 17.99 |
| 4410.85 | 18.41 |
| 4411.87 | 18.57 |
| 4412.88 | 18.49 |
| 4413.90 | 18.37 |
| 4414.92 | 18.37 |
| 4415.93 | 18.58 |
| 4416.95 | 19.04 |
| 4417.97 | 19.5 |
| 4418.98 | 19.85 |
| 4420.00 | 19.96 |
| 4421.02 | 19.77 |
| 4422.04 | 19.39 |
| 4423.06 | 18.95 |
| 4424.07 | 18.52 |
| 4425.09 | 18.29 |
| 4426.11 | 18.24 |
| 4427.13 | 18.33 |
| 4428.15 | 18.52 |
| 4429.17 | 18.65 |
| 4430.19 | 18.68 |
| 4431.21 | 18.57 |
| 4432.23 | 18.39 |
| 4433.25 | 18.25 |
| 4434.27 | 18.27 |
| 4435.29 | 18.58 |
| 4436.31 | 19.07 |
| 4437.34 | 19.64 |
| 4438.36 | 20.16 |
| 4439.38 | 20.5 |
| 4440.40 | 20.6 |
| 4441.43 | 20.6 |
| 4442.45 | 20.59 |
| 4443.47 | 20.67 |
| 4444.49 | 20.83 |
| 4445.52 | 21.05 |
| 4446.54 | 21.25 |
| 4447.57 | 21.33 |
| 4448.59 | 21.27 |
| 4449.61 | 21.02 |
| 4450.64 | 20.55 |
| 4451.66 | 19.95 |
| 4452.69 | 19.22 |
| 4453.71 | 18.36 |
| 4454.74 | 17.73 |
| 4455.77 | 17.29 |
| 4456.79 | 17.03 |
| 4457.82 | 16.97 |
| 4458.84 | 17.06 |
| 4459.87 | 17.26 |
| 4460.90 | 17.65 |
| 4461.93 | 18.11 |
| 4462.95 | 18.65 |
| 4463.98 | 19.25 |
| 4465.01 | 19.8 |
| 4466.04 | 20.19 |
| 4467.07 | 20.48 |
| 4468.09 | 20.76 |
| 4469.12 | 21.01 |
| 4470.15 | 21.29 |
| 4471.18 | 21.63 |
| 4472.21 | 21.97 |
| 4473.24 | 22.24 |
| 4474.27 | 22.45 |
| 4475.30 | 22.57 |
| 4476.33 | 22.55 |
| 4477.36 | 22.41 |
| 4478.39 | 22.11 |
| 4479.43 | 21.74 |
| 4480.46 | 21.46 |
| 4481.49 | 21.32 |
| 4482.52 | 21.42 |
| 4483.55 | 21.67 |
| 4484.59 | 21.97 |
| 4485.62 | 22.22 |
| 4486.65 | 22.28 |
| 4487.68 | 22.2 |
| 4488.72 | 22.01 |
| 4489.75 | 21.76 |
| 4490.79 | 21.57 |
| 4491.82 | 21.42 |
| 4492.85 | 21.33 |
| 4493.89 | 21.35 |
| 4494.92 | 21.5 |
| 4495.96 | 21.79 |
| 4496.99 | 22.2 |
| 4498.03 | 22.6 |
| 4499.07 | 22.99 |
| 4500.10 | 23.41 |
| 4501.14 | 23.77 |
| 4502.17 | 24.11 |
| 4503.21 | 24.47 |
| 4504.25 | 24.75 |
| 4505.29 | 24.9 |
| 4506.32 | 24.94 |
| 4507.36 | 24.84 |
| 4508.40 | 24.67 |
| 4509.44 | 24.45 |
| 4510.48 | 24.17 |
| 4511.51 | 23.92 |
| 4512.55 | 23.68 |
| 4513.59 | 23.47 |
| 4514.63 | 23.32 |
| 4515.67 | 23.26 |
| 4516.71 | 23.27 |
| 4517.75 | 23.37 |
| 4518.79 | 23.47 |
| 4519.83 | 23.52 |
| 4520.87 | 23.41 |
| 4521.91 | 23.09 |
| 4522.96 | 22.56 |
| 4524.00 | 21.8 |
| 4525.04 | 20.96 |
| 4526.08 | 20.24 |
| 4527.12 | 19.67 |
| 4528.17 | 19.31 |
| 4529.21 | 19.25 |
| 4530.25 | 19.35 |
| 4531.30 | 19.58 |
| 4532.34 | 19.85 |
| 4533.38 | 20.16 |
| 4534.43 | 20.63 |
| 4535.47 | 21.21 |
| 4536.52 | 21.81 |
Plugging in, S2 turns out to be 1.51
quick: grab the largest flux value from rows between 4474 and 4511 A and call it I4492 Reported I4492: 24.94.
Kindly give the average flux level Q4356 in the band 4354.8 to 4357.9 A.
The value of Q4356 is 18.9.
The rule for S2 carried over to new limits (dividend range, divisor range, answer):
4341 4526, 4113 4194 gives 1.37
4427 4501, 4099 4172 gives 1.39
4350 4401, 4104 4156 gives 1.25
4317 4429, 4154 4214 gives 1.25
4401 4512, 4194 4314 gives 1.51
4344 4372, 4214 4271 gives 1.43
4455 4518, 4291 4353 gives 1.39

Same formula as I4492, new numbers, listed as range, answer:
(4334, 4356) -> 20.23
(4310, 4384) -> 20.93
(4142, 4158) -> 14.37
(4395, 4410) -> 18.88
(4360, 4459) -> 21.33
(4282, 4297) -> 15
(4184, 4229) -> 15.64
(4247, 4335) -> 20.35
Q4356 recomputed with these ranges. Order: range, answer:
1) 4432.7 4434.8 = 18.3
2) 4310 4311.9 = 12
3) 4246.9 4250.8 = 13.7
